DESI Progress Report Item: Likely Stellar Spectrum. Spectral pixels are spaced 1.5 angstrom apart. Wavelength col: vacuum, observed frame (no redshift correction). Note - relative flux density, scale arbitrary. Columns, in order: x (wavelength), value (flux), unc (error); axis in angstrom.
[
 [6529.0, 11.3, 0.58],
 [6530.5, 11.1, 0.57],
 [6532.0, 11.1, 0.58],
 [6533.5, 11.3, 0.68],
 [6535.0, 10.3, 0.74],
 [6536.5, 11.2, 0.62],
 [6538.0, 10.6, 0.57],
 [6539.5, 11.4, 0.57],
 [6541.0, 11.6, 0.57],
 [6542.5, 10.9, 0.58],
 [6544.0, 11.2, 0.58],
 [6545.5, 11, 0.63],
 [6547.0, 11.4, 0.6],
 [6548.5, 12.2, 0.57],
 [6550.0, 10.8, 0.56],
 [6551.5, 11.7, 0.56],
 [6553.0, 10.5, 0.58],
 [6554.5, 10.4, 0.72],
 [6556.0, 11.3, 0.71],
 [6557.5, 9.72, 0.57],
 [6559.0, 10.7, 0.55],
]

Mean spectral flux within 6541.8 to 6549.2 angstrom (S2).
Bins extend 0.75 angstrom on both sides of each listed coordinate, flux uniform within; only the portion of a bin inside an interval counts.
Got 11.3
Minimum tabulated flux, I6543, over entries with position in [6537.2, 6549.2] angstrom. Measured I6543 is 10.6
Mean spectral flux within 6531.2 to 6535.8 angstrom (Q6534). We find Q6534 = 10.9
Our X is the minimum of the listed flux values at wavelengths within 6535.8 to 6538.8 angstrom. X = 10.6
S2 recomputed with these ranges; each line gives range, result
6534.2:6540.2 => 10.9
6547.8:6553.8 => 11.3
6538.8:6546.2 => 11.2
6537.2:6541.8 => 11.2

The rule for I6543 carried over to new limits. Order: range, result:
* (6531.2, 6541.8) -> 10.3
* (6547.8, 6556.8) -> 10.4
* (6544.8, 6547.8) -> 11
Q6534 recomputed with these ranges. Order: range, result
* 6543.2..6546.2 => 11.1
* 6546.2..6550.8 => 11.5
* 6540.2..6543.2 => 11.3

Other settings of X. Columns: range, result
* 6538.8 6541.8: 11.4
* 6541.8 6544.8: 10.9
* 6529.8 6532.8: 11.1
